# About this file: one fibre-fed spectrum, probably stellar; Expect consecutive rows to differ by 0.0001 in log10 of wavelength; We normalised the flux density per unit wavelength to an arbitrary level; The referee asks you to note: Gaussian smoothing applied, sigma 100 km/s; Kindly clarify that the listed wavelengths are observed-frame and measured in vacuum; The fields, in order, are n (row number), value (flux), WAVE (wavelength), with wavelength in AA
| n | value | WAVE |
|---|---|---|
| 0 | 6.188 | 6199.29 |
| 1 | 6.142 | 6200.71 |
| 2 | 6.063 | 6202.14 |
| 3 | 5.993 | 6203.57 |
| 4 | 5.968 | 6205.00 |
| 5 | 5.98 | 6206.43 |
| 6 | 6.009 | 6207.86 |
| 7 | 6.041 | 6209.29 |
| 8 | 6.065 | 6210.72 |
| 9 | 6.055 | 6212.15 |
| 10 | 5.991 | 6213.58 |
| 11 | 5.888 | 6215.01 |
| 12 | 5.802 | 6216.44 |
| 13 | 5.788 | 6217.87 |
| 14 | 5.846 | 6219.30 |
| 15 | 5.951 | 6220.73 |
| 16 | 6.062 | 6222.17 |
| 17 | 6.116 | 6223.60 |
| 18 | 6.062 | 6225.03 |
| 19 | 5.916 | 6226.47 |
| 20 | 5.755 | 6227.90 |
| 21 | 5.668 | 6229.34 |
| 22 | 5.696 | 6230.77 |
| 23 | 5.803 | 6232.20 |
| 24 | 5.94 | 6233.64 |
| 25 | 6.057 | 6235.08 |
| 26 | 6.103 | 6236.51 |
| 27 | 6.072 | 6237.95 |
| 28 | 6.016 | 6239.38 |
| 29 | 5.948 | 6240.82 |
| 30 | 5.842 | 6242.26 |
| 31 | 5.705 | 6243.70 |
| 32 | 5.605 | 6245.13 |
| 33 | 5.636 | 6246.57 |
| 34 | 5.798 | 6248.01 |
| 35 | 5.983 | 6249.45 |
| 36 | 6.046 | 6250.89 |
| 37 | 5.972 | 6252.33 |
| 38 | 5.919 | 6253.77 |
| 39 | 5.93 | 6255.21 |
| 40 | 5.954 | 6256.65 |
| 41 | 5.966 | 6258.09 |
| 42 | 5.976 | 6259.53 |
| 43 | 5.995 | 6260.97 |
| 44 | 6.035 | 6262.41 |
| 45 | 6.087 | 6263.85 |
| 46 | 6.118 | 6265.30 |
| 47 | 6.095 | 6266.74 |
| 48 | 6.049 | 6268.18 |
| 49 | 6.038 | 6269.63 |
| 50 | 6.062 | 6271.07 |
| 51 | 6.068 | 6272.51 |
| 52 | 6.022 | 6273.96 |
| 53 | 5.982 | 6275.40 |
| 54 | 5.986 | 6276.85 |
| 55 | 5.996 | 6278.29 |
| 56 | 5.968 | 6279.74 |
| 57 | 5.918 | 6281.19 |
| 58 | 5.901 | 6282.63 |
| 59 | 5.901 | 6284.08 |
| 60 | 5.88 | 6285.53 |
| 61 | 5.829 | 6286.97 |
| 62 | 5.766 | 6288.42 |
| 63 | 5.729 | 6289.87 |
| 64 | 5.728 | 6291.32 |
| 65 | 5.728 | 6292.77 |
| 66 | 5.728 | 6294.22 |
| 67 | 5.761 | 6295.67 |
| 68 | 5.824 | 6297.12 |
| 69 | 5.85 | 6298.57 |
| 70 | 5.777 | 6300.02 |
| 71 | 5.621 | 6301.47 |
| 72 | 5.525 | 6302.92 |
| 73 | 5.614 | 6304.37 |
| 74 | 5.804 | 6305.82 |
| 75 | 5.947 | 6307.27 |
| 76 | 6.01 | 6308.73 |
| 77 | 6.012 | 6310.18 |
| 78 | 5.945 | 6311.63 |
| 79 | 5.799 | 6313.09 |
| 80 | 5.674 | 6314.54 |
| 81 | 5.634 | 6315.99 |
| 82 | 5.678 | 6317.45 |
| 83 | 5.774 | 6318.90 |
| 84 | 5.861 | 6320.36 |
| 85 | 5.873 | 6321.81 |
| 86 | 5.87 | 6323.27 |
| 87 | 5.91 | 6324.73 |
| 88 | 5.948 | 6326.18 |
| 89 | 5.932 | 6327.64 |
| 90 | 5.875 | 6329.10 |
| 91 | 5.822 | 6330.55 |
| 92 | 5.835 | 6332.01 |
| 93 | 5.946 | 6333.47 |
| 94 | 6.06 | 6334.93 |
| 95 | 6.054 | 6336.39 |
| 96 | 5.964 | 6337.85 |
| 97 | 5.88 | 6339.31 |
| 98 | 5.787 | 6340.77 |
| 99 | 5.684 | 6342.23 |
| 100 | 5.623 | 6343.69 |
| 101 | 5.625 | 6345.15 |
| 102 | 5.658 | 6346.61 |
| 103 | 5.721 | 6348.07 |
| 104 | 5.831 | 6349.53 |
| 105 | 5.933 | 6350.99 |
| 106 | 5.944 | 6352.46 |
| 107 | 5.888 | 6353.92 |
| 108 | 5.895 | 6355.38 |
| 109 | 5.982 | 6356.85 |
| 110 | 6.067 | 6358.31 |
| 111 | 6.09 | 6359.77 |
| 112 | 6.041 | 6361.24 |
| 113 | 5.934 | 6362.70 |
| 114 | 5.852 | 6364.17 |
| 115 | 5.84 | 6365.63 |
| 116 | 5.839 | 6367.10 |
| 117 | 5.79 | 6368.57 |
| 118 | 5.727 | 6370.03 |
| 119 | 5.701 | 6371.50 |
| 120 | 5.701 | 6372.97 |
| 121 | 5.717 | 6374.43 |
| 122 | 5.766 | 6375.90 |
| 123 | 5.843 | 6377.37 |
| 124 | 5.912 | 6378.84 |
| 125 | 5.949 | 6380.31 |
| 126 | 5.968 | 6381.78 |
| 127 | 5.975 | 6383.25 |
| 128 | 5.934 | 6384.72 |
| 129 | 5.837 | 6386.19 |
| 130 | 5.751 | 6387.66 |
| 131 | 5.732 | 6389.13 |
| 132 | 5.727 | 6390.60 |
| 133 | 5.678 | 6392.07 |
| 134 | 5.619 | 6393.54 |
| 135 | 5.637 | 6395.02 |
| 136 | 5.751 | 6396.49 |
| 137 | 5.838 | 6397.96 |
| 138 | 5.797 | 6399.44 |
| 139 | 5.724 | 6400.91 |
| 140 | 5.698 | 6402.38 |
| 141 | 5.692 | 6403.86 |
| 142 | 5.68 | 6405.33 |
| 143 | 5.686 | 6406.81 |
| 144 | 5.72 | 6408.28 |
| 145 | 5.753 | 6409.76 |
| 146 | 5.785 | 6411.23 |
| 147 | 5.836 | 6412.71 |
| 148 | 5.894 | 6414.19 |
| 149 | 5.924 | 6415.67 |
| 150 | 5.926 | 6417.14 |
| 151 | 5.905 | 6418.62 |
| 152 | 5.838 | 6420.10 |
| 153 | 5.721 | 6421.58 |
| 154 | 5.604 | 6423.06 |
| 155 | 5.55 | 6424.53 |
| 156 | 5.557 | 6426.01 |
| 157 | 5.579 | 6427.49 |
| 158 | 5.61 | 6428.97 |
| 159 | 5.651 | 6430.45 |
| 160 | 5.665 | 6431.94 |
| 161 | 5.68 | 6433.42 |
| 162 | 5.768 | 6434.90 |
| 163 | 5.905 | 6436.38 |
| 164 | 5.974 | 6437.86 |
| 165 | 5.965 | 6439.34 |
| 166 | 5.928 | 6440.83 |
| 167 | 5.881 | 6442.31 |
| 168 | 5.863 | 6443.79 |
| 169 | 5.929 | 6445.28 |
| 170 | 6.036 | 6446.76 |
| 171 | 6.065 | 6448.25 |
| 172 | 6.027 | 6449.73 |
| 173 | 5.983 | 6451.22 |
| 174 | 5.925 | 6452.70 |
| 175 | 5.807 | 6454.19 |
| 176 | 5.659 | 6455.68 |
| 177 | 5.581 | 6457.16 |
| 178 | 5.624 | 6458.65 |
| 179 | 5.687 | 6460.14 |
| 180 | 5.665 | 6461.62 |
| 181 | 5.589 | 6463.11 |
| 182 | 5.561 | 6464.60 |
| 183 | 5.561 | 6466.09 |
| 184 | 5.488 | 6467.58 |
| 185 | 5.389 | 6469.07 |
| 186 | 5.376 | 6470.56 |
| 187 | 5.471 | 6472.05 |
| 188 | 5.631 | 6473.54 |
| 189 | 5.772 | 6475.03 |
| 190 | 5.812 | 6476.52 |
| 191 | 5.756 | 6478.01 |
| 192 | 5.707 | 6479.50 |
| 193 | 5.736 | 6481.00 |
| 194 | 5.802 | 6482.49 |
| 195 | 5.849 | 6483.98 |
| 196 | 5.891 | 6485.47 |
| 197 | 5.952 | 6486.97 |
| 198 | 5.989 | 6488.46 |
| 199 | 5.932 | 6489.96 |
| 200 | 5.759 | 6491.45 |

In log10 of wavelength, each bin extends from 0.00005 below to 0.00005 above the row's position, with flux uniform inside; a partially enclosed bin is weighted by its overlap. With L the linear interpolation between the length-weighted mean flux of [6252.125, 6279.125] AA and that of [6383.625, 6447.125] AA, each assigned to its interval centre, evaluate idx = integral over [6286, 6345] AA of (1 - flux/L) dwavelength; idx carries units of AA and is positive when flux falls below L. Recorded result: 1.2 AA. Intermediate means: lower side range 6.01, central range 5.82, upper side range 5.77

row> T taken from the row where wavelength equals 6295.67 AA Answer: 5.761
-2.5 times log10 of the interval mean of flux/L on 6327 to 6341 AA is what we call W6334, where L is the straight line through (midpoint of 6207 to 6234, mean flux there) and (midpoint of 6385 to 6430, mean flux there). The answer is -0.02 mag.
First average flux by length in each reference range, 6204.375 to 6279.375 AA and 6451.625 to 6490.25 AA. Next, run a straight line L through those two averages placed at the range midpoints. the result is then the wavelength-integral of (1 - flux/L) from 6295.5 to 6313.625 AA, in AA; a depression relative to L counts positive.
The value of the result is 0.2 AA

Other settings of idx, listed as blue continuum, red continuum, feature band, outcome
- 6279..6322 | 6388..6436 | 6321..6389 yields -1.16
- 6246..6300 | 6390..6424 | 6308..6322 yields 0.11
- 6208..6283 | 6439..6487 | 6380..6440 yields 0.34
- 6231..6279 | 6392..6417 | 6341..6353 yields 0.17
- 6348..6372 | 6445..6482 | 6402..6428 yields 0.24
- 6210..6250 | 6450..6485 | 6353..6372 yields -0.41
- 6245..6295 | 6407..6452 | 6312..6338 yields 0.13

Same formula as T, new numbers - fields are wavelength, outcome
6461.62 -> 5.665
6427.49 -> 5.579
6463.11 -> 5.589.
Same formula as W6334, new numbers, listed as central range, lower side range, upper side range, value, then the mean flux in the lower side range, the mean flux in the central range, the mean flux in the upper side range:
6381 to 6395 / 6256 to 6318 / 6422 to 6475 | 0.00 mag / 5.88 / 5.79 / 5.72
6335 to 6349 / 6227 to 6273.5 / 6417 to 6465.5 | 0.01 mag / 5.94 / 5.79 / 5.78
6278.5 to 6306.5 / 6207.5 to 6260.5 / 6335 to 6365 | 0.02 mag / 5.92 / 5.78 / 5.88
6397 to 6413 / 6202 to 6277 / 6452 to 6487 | 0.00 mag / 5.95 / 5.74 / 5.67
